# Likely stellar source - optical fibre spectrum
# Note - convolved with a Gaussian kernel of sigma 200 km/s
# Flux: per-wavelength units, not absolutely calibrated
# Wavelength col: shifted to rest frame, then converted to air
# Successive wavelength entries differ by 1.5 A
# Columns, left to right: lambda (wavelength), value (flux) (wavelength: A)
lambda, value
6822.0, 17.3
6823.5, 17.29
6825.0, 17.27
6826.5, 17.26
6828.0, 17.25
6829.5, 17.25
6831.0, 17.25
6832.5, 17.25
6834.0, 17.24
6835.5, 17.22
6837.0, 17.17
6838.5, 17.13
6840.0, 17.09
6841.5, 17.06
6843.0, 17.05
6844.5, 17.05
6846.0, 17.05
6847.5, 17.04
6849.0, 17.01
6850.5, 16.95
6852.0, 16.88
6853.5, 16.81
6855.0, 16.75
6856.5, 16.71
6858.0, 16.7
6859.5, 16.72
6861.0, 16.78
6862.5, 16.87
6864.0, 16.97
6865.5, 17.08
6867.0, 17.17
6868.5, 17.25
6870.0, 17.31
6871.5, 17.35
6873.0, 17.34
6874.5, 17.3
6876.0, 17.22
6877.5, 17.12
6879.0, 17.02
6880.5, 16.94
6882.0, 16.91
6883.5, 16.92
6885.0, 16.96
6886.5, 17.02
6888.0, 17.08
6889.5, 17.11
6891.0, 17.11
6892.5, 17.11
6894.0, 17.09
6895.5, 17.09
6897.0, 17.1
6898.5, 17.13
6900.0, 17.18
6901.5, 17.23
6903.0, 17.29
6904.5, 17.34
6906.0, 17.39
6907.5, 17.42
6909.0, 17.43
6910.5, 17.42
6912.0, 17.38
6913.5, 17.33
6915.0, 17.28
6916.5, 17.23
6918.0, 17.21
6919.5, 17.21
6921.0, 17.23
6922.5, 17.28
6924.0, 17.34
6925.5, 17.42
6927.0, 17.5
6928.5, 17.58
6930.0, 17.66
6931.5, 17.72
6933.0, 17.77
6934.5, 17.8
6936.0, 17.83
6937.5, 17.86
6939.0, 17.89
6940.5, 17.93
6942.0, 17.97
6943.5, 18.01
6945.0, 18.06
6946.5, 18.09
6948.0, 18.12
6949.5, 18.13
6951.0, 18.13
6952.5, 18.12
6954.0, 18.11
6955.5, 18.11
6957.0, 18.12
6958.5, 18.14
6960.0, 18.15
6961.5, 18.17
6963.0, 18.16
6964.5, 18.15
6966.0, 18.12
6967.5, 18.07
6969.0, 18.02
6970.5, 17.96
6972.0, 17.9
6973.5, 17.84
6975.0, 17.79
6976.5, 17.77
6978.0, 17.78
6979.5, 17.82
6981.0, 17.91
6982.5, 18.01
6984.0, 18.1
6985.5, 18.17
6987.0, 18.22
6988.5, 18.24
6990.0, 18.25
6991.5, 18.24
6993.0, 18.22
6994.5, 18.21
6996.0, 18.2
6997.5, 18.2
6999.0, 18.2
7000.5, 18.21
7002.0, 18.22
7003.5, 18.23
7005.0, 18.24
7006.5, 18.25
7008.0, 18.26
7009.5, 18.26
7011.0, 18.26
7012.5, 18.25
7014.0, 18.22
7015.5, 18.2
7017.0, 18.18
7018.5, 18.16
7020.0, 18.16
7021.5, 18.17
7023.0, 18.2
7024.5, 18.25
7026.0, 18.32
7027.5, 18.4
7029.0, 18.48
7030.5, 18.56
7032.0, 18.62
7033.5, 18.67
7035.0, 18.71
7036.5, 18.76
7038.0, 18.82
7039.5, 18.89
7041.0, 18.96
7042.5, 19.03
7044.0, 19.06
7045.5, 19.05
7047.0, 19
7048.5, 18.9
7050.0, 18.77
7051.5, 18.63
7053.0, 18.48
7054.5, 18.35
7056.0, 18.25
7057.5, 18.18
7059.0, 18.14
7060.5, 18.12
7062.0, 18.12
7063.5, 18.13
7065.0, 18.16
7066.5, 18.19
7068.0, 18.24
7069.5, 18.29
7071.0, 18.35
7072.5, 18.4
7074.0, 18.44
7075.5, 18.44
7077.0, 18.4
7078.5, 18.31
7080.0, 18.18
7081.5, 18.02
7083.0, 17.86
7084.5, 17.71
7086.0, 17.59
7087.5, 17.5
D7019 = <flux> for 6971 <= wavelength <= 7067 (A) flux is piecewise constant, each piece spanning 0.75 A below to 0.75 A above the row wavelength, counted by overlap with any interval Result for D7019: 18.3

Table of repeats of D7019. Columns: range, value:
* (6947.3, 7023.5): 18.1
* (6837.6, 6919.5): 17.1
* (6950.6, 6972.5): 18.1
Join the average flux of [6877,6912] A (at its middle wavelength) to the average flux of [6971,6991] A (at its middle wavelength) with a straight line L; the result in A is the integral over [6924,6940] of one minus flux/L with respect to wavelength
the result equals -0.16 A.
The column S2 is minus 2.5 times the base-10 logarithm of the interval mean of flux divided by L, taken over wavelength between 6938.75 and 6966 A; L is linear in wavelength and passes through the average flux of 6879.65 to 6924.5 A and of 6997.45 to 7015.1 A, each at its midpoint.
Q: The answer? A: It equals -0.02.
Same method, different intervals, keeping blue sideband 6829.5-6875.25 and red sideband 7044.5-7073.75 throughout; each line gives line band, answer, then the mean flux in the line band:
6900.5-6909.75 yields 0.004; 17.3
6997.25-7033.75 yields -0.009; 18.3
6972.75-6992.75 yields -0.006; 18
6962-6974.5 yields -0.013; 18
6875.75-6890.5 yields 0.015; 17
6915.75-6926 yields 0.015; 17.3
